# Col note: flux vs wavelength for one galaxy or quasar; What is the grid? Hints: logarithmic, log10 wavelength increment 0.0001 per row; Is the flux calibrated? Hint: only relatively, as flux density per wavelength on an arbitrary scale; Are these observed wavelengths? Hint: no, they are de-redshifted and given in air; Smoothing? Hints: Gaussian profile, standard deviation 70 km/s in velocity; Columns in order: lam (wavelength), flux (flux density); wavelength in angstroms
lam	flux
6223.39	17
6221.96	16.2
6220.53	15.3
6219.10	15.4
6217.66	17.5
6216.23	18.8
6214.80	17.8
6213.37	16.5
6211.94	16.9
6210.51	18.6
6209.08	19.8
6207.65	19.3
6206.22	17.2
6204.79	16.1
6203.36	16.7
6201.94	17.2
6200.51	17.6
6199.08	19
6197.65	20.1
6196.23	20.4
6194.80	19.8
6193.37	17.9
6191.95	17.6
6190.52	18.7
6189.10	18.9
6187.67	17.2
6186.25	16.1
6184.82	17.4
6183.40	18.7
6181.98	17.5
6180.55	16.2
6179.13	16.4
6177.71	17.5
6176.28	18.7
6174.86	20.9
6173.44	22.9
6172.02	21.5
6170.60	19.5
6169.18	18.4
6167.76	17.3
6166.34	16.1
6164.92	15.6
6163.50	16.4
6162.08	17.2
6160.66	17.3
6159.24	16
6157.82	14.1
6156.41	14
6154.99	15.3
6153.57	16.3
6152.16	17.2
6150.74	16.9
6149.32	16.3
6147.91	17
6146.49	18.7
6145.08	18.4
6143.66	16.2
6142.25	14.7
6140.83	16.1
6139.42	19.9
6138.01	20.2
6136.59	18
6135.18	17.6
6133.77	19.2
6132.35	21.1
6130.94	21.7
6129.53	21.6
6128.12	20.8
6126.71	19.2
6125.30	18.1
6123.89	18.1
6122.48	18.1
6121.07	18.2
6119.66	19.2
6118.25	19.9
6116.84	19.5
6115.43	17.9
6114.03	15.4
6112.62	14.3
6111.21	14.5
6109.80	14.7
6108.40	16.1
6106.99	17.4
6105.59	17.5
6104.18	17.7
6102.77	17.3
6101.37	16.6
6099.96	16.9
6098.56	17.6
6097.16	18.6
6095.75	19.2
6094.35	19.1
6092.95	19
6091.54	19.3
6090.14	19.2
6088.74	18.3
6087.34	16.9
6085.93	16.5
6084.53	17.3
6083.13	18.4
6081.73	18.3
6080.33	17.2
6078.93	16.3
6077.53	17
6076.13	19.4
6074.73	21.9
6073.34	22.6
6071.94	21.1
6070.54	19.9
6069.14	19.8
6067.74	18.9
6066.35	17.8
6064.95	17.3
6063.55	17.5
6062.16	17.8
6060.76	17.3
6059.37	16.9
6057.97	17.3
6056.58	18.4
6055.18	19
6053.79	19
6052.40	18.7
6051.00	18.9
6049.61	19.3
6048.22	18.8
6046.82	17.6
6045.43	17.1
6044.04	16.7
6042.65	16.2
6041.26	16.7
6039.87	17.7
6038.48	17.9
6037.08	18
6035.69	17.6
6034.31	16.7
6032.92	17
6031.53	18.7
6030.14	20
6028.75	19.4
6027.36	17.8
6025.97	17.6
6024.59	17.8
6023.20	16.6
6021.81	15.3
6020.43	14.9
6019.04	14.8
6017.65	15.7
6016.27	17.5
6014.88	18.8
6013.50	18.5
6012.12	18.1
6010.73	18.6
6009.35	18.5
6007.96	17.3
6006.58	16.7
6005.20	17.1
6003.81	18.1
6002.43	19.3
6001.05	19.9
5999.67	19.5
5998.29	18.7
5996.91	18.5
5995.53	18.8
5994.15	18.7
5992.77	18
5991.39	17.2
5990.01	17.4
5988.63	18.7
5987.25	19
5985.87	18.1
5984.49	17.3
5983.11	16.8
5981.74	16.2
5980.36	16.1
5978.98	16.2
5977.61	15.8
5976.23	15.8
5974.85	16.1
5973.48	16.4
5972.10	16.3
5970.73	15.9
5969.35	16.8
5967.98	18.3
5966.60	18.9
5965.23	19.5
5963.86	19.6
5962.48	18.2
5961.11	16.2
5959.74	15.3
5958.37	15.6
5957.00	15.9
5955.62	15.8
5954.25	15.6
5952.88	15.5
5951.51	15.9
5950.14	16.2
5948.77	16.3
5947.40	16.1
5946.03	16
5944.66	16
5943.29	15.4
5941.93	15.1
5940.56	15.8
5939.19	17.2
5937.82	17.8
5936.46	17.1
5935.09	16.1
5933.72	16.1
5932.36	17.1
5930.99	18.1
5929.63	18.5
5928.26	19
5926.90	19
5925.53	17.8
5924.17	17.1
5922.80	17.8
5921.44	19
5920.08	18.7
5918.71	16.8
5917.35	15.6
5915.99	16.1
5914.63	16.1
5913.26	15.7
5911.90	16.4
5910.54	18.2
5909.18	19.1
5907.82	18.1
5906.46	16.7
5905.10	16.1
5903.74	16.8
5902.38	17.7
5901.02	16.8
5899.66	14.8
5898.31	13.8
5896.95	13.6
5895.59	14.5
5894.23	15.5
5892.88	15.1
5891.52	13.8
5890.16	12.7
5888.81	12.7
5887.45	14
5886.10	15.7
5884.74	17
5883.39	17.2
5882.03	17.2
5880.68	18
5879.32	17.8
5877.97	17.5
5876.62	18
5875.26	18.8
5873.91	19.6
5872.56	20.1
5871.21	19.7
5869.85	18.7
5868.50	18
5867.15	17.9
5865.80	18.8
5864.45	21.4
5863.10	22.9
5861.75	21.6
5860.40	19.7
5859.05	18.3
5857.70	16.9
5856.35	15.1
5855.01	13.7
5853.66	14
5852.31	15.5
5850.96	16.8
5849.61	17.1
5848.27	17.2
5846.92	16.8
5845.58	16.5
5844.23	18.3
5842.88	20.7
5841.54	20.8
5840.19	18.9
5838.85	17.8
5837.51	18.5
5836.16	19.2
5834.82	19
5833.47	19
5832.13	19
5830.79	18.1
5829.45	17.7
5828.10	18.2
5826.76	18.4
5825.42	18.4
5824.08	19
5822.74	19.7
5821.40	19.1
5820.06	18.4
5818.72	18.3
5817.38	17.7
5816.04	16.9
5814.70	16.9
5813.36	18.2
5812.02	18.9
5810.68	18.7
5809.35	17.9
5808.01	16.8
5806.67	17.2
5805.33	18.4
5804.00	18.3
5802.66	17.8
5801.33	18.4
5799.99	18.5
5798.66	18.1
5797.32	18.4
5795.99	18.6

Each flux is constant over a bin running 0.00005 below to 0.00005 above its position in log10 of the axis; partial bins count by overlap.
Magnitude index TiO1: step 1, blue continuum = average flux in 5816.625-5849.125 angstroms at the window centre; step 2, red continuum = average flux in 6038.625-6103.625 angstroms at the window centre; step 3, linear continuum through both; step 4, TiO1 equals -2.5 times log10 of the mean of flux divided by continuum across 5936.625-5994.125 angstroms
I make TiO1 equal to 0.10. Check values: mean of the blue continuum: 18.5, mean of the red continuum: 18.2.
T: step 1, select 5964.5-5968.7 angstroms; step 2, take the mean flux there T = 18.9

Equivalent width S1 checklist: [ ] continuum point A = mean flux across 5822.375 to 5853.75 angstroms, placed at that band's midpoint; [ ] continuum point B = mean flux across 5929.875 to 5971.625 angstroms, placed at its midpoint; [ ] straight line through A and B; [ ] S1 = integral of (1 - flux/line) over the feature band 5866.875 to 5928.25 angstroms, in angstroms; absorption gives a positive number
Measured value 1.9 angstroms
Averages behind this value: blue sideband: 18.2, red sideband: 16.7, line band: 16.8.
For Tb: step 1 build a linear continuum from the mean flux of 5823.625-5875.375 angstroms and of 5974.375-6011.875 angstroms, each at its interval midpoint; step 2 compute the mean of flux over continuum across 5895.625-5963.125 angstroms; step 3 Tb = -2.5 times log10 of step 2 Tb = 0.09 mag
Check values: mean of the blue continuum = 18.4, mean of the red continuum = 17.7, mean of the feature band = 16.6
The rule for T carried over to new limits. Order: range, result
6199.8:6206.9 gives 17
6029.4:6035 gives 18.1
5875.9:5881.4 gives 17.8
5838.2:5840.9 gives 18.4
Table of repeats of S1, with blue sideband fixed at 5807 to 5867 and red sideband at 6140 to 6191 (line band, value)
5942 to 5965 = 2.1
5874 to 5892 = 1.7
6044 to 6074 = -1.6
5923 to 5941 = 0.5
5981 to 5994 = 0.1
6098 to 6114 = 1.0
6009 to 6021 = 0.3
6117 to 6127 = -0.7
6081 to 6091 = -0.2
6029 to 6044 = 0.0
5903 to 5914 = 0.5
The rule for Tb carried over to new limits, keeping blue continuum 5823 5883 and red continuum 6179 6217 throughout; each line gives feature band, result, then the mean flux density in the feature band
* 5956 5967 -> 0.05 mag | 17.3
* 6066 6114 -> 0.01 mag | 18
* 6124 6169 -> 0.03 mag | 17.6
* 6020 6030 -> 0.05 mag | 17.3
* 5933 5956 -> 0.13 mag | 16.1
